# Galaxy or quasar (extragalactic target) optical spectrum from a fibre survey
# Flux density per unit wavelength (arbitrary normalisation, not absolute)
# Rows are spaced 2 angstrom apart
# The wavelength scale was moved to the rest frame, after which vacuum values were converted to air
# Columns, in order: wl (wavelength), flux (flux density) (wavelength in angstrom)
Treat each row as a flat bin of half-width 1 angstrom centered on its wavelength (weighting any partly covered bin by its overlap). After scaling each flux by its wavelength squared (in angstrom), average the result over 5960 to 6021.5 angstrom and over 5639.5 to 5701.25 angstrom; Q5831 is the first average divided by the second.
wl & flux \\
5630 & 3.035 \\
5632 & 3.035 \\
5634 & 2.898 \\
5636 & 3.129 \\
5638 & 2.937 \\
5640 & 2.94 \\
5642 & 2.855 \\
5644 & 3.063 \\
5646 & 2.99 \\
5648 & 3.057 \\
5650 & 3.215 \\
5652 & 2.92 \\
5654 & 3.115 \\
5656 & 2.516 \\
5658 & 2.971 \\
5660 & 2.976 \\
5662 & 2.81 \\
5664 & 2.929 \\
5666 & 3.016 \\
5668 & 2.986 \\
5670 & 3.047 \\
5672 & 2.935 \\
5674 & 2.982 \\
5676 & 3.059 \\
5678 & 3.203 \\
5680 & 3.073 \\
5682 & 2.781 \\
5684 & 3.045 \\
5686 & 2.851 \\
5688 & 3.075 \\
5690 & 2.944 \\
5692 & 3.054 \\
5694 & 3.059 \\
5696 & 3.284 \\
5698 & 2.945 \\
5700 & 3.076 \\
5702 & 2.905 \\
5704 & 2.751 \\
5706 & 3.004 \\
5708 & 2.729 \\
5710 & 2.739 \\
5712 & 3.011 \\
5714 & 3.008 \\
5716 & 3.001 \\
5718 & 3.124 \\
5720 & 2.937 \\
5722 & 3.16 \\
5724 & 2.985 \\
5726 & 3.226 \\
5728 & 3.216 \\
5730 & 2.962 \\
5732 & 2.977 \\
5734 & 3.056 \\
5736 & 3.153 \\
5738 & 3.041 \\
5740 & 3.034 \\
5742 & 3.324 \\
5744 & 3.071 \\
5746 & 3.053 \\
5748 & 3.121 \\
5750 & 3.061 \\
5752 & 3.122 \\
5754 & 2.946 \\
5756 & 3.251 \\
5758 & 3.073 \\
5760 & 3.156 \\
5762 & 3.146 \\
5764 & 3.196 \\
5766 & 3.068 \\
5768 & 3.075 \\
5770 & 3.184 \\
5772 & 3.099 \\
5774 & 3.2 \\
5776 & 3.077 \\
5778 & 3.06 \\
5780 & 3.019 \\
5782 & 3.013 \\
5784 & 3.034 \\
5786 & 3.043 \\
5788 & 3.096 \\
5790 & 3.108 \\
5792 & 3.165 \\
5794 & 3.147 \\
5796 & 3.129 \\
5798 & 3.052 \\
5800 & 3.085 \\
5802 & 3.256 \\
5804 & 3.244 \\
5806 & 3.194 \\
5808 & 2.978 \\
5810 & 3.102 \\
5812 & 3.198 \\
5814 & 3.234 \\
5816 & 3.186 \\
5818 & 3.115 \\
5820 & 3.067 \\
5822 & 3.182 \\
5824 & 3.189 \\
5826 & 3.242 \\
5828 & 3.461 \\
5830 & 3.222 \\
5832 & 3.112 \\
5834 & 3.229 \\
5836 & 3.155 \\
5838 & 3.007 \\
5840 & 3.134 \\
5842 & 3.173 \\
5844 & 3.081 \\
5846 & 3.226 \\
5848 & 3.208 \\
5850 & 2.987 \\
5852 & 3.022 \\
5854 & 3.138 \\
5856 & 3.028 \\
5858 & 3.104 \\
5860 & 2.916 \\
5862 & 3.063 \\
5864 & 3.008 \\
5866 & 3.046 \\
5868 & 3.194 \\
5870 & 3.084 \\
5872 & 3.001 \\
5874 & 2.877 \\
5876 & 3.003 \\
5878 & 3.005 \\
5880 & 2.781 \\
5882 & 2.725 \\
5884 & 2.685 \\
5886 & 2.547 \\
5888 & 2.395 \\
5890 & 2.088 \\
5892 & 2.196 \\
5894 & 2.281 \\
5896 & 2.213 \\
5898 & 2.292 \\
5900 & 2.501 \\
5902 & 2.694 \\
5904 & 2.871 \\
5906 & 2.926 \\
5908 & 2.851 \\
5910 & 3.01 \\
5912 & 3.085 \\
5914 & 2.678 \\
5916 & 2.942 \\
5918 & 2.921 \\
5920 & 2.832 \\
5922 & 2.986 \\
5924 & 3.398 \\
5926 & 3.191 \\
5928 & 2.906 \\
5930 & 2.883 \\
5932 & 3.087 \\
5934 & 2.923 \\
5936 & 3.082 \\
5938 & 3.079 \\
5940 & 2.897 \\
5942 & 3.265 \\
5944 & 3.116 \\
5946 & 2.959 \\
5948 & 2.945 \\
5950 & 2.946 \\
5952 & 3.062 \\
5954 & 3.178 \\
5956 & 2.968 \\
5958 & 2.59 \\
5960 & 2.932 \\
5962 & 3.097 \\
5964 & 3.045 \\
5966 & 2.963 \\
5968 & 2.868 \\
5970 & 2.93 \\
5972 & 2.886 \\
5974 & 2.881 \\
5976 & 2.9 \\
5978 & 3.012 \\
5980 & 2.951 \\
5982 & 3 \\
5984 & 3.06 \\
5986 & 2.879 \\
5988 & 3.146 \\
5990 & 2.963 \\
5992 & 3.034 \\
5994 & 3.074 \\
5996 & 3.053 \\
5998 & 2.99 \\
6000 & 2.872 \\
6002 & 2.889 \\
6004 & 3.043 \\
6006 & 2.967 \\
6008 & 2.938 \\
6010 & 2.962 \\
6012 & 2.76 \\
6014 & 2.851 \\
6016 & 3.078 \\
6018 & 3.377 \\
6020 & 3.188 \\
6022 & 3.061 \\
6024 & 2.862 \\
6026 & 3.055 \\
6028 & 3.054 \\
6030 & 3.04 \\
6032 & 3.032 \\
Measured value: 1.11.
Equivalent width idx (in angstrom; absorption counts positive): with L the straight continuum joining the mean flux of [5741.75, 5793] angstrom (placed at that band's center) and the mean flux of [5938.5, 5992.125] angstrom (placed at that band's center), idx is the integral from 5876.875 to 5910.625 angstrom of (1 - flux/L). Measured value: 4.9 angstrom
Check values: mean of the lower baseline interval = 3.1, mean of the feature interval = 2.59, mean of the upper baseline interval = 2.98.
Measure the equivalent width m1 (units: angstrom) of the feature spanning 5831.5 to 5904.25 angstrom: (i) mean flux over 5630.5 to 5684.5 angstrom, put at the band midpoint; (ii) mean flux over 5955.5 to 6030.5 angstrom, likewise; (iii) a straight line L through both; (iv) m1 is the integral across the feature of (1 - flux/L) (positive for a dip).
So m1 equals 2.8 angstrom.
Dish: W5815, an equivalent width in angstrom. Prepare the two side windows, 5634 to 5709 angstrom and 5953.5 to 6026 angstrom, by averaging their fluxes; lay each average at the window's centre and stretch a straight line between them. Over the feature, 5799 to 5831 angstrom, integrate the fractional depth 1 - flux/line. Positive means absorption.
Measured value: -2.22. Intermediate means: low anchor 2.98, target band 3.18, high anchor 2.98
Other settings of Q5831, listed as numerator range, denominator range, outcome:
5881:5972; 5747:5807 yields 0.96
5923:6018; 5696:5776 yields 1.06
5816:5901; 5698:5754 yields 1.01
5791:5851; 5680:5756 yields 1.08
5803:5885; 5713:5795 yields 1.03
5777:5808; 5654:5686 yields 1.10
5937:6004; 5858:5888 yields 1.06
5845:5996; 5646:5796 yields 1.03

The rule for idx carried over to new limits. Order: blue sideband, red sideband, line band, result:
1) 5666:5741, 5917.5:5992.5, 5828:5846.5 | -1.00 angstrom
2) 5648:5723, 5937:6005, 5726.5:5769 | -1.71 angstrom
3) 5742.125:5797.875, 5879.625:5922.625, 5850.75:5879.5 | -2.61 angstrom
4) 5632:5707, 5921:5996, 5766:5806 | -1.59 angstrom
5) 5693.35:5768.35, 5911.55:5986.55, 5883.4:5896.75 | 2.96 angstrom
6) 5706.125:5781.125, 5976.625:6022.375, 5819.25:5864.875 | -1.25 angstrom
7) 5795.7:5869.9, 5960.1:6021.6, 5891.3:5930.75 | 3.53 angstrom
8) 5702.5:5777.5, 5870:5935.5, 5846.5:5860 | -0.98 angstrom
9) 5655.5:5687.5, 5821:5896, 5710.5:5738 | -0.92 angstrom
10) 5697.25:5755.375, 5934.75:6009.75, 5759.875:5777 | -0.64 angstrom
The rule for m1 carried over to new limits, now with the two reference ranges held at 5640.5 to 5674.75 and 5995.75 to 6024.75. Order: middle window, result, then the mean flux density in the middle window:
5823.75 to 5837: -1.13 angstrom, 3.23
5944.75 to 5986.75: 0.45 angstrom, 2.96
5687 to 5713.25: -0.01 angstrom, 2.97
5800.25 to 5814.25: -0.89 angstrom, 3.16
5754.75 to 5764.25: -0.59 angstrom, 3.16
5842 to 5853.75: -0.53 angstrom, 3.11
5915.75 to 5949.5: -0.44 angstrom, 3.02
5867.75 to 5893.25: 2.24 angstrom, 2.72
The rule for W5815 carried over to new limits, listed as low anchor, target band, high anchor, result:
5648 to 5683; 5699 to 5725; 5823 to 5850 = 0.6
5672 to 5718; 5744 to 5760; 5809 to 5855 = -0.2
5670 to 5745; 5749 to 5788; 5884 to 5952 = -1.8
